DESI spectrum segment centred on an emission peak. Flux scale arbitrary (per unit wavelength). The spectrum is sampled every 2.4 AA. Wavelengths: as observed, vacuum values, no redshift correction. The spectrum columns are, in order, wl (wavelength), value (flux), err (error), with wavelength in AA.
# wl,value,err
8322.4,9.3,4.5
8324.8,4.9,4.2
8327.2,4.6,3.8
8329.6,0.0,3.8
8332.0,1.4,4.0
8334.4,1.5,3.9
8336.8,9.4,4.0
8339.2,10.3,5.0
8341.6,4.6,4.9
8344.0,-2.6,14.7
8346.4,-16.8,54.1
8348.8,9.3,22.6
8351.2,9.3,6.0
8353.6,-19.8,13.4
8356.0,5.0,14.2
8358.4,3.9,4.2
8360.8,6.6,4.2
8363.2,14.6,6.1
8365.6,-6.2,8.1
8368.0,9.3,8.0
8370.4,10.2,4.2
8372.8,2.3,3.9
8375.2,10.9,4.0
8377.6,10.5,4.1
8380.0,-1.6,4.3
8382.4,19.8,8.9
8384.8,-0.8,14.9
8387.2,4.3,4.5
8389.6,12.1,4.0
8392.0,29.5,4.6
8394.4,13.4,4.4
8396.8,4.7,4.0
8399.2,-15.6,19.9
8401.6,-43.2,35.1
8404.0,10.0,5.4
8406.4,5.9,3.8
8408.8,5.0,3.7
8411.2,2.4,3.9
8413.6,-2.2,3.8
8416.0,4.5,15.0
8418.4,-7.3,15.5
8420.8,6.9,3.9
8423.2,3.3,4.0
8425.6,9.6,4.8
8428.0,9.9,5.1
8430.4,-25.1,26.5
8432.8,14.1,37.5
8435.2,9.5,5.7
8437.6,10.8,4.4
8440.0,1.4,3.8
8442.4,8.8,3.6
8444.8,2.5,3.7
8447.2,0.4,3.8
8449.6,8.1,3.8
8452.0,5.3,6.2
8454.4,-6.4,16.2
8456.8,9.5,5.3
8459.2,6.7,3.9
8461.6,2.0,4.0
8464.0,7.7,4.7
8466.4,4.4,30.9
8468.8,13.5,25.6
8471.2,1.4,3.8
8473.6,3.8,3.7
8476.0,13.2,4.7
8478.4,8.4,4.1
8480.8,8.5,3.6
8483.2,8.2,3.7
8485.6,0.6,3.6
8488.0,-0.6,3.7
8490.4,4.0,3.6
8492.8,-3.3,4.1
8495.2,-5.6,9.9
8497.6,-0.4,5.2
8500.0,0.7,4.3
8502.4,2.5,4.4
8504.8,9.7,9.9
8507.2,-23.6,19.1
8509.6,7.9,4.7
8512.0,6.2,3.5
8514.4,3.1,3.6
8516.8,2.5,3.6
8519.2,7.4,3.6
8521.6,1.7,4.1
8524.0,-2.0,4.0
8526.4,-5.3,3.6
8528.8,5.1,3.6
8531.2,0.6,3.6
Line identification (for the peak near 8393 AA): Hgamma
